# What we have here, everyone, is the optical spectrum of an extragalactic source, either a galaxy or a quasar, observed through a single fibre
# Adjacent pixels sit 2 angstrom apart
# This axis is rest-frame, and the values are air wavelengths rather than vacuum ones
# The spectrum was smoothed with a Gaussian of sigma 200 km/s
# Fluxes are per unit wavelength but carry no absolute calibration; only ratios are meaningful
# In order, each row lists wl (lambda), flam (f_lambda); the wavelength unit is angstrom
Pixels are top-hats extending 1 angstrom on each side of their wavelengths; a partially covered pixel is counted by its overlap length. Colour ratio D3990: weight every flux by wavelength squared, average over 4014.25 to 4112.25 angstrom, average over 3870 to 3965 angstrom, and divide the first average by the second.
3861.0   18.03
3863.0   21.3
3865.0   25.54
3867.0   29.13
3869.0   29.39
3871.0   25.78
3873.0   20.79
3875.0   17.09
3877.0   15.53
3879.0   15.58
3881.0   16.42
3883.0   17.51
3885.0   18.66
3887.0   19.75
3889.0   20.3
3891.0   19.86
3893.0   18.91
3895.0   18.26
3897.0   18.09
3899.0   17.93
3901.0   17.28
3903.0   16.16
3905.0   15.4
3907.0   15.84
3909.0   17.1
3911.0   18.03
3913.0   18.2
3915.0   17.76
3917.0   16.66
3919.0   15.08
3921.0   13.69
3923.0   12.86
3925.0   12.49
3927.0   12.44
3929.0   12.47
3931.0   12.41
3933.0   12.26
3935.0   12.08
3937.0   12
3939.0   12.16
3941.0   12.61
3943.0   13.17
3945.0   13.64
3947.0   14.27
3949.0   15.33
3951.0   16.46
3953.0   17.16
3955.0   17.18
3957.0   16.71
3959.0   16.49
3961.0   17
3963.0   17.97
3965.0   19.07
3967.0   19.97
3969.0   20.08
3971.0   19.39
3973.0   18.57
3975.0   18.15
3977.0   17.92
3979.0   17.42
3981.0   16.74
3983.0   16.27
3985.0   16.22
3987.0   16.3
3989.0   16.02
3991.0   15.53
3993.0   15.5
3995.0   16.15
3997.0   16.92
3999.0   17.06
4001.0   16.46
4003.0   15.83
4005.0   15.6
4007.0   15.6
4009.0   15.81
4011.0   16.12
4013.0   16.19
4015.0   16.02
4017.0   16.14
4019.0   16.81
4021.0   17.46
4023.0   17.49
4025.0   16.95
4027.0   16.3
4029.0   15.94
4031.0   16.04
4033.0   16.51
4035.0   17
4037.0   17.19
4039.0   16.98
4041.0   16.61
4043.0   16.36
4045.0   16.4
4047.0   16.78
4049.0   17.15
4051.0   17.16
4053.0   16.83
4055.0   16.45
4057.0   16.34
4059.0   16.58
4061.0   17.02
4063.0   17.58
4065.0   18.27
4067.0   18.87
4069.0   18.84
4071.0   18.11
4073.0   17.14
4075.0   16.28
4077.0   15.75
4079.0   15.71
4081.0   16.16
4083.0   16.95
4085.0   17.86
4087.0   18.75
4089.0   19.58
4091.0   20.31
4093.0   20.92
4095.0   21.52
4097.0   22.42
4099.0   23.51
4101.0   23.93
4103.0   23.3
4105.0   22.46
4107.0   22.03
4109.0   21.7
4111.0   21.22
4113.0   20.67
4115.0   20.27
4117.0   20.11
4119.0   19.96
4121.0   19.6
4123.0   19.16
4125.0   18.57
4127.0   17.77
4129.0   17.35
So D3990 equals 1.2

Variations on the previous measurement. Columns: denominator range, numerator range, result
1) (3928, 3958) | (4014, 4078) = 1.27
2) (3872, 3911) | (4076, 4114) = 1.27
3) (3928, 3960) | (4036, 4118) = 1.42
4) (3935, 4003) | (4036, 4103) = 1.17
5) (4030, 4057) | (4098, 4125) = 1.32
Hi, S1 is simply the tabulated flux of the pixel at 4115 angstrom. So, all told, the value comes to 20.27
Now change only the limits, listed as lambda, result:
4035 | 17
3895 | 18.26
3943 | 13.17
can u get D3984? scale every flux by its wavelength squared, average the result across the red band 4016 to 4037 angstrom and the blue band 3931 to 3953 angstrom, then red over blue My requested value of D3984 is 1.29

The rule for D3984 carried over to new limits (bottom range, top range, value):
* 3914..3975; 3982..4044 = 1.10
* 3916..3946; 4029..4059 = 1.35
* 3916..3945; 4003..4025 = 1.31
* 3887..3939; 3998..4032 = 1.09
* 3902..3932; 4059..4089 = 1.25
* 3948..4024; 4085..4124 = 1.32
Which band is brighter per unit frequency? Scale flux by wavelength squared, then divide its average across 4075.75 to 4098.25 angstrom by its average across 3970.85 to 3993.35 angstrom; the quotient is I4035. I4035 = 1.17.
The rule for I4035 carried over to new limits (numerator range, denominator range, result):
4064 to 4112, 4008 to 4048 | 1.22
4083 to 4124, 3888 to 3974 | 1.42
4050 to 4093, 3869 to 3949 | 1.18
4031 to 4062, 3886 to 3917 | 1.01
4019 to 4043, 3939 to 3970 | 1.07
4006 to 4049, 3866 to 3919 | 0.94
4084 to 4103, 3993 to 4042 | 1.33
